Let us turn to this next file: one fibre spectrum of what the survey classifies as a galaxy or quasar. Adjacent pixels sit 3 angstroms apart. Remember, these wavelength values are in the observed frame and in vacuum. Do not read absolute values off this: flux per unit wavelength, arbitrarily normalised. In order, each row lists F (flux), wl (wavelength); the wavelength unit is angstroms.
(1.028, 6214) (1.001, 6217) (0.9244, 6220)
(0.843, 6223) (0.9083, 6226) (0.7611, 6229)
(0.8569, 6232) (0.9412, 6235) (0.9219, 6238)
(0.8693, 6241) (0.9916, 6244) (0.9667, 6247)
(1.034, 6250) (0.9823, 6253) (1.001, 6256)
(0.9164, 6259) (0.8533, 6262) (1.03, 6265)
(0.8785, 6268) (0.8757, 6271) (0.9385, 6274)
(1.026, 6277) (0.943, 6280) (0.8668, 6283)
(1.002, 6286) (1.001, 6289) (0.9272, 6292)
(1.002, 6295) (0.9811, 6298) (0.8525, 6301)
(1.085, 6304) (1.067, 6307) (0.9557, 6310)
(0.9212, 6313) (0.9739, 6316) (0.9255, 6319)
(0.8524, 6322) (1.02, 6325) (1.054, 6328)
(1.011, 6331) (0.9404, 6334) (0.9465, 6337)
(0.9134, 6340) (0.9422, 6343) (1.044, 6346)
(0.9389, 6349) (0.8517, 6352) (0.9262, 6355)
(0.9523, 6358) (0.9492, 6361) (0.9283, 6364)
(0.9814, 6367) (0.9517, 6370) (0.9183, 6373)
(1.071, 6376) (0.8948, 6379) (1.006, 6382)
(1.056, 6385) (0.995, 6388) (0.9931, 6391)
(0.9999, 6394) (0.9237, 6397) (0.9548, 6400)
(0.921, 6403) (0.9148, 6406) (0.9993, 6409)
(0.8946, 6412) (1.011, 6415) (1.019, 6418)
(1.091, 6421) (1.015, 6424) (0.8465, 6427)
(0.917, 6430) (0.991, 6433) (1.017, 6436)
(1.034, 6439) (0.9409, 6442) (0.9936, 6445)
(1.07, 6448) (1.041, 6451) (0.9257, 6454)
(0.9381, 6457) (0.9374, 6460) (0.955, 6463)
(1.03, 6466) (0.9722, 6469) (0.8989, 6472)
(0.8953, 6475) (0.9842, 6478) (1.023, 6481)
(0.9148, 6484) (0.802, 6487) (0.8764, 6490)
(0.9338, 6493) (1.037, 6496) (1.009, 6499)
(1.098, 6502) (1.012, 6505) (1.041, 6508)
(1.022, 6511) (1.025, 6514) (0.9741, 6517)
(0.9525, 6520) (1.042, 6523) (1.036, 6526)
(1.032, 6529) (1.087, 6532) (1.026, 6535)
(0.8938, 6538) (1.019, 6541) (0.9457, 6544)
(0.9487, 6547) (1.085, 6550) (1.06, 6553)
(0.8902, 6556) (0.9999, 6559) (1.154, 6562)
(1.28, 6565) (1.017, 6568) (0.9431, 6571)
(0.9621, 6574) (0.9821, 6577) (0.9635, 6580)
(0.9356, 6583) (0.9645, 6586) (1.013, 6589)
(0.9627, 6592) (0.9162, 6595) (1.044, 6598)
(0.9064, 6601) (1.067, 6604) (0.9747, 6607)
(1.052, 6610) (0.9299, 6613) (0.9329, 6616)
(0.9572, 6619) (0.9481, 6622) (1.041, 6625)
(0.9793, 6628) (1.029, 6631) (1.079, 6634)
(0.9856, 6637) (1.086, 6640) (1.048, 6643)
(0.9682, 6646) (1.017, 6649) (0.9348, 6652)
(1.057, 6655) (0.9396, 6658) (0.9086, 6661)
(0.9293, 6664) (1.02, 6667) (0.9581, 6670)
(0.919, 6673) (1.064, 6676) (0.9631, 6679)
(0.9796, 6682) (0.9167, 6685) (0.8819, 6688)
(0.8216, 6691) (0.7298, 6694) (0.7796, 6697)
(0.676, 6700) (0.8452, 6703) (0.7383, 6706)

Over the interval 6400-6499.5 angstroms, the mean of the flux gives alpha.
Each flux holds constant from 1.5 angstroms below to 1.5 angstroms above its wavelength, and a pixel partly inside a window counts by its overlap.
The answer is 0.965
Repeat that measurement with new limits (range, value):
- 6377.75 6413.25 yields 0.964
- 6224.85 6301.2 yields 0.937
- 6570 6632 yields 0.976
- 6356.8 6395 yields 0.977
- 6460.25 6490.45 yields 0.937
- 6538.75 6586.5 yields 1.01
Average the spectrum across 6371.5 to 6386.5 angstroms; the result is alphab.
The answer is 0.989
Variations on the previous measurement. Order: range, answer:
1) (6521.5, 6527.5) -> 1.04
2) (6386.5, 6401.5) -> 0.973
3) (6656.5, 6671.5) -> 0.951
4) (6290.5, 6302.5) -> 0.941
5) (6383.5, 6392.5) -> 1.01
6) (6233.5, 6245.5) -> 0.931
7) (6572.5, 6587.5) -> 0.962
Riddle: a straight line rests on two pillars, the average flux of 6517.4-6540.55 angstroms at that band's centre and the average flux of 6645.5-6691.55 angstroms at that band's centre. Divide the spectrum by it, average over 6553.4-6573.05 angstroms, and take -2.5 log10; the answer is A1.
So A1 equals -0.053 mag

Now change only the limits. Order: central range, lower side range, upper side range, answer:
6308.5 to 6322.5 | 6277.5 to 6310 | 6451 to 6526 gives 0.05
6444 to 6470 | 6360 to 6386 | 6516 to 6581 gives 0.01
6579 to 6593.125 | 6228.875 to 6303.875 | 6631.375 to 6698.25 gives -0.02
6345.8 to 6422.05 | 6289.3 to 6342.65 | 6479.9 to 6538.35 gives 0.01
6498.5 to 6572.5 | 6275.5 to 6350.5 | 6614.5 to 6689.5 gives -0.05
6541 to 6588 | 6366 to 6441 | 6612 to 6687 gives -0.03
